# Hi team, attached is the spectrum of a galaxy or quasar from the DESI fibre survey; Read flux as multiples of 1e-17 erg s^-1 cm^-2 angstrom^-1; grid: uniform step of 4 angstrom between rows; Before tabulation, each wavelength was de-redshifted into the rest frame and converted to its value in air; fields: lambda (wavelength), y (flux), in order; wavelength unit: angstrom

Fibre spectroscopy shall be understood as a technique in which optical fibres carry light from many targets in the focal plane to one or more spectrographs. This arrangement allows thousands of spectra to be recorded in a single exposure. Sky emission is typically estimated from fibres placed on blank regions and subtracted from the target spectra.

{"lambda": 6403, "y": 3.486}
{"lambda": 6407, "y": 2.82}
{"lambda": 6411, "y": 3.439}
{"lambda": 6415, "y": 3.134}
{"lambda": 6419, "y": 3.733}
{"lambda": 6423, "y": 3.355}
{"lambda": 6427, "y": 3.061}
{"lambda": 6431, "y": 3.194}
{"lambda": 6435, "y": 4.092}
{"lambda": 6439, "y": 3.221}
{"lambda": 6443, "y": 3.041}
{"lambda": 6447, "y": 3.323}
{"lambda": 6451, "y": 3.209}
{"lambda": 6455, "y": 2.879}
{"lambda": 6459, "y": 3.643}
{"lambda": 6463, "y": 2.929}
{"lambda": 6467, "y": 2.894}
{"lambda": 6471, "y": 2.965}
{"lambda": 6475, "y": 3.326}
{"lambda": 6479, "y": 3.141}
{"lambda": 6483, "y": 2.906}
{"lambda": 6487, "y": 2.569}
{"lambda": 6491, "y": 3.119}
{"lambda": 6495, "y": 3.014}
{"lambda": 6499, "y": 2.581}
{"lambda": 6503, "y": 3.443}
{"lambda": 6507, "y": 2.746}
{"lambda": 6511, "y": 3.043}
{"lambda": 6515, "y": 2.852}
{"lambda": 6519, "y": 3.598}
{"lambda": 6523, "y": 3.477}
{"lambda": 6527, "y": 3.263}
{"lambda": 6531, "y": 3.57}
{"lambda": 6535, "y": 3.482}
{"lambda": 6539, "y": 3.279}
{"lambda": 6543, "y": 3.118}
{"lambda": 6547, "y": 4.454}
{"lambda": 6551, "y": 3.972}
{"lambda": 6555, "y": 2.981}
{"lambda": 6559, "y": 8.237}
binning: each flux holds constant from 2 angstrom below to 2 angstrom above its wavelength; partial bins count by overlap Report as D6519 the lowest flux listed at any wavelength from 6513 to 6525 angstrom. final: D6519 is 2.852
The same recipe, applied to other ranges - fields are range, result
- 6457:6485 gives 2.894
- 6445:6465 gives 2.879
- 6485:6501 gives 2.569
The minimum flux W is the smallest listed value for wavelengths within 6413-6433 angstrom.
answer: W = 3.061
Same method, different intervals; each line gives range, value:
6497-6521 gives 2.581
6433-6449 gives 3.041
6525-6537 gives 3.263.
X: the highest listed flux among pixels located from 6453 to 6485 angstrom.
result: 3.643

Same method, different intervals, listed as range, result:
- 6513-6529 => 3.598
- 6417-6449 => 4.092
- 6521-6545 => 3.57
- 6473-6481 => 3.326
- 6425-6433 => 3.194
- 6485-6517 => 3.443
